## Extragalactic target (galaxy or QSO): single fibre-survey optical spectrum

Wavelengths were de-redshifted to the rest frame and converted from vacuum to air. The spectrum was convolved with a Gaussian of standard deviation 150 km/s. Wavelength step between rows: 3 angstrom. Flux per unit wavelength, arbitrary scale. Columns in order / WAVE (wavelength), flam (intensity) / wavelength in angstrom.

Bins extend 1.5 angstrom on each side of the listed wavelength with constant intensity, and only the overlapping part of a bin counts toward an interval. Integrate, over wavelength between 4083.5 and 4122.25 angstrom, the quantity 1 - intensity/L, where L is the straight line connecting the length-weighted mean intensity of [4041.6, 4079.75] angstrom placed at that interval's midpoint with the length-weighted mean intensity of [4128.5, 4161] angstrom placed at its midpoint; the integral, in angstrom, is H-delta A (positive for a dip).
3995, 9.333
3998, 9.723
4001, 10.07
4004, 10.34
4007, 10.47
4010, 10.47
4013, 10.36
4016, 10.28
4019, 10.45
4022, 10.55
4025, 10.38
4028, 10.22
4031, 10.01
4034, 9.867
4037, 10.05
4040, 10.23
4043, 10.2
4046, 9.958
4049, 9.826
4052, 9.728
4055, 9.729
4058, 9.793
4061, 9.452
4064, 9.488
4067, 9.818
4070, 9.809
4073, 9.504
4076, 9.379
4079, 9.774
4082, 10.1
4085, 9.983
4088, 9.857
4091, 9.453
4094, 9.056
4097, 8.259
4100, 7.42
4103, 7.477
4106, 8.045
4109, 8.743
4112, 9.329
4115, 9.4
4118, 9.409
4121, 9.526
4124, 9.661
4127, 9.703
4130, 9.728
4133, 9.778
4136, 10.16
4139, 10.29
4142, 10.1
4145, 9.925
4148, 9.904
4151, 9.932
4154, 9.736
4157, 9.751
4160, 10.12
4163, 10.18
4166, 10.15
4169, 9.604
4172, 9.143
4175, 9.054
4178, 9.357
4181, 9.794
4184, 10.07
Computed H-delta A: 3.6 angstrom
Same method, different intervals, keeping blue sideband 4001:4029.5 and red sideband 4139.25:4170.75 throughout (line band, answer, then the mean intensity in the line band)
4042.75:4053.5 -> 0.4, 9.9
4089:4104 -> 2.5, 8.41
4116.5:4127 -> 0.5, 9.56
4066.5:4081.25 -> 0.8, 9.67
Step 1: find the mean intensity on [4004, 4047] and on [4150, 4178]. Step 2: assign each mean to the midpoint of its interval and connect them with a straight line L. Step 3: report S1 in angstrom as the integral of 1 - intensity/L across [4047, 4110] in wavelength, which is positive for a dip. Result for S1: 4.84 angstrom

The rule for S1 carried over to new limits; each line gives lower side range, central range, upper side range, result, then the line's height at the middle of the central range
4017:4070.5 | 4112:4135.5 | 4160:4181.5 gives 0.4 angstrom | 9.77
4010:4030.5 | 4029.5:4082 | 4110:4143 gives 1.7 angstrom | 10.1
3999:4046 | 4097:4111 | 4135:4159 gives 2.9 angstrom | 10.1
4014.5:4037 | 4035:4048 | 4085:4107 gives -0.3 angstrom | 9.88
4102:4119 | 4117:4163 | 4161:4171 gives -2.4 angstrom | 9.38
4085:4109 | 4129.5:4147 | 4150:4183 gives -1.4 angstrom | 9.27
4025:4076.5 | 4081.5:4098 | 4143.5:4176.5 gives 0.6 angstrom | 9.82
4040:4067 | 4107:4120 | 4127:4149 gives 1.0 angstrom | 9.92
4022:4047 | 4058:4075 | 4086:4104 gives -0.5 angstrom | 9.36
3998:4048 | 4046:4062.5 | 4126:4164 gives 0.7 angstrom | 10.2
